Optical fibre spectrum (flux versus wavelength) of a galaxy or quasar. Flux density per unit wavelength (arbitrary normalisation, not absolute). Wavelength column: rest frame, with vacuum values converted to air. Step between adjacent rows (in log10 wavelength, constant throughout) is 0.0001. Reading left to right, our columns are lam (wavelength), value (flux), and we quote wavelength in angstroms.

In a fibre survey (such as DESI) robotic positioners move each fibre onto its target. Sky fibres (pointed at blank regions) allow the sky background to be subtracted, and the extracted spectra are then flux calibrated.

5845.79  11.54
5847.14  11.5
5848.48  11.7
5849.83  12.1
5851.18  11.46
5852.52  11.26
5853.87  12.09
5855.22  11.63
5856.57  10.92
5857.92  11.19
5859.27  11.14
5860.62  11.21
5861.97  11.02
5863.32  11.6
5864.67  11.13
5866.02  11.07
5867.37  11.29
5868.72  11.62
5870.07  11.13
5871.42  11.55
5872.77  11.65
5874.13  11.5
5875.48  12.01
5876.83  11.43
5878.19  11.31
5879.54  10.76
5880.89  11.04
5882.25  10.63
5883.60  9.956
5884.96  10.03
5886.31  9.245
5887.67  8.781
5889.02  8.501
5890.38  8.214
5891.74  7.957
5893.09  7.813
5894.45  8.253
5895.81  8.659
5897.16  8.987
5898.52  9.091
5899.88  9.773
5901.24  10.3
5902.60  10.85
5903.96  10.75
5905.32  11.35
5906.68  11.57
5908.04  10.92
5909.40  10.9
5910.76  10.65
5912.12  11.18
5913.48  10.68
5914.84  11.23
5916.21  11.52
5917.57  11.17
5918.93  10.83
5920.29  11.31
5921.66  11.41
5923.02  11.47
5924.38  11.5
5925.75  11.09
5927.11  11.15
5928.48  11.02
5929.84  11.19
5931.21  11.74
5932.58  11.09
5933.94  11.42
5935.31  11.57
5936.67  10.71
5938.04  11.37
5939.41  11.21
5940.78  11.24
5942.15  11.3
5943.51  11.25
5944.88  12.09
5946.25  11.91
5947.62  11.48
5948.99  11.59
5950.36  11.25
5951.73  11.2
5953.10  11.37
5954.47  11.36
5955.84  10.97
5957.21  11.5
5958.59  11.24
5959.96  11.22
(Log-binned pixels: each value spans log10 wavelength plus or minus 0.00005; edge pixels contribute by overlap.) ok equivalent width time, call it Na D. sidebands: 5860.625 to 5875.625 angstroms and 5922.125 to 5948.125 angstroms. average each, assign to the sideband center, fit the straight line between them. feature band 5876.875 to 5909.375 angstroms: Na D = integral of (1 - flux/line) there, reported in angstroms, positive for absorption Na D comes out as 4.4 angstroms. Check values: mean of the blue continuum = 11.4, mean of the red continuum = 11.4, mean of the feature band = 9.83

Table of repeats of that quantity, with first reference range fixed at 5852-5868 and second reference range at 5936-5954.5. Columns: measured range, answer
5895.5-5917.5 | 1.48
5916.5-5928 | 0.11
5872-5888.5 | 0.92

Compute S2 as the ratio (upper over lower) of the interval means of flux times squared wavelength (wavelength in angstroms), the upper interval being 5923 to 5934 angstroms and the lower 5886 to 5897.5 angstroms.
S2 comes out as 1.4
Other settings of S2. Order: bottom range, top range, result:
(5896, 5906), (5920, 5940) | 1.13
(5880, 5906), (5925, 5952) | 1.21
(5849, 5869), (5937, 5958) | 1.03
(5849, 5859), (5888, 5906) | 0.82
